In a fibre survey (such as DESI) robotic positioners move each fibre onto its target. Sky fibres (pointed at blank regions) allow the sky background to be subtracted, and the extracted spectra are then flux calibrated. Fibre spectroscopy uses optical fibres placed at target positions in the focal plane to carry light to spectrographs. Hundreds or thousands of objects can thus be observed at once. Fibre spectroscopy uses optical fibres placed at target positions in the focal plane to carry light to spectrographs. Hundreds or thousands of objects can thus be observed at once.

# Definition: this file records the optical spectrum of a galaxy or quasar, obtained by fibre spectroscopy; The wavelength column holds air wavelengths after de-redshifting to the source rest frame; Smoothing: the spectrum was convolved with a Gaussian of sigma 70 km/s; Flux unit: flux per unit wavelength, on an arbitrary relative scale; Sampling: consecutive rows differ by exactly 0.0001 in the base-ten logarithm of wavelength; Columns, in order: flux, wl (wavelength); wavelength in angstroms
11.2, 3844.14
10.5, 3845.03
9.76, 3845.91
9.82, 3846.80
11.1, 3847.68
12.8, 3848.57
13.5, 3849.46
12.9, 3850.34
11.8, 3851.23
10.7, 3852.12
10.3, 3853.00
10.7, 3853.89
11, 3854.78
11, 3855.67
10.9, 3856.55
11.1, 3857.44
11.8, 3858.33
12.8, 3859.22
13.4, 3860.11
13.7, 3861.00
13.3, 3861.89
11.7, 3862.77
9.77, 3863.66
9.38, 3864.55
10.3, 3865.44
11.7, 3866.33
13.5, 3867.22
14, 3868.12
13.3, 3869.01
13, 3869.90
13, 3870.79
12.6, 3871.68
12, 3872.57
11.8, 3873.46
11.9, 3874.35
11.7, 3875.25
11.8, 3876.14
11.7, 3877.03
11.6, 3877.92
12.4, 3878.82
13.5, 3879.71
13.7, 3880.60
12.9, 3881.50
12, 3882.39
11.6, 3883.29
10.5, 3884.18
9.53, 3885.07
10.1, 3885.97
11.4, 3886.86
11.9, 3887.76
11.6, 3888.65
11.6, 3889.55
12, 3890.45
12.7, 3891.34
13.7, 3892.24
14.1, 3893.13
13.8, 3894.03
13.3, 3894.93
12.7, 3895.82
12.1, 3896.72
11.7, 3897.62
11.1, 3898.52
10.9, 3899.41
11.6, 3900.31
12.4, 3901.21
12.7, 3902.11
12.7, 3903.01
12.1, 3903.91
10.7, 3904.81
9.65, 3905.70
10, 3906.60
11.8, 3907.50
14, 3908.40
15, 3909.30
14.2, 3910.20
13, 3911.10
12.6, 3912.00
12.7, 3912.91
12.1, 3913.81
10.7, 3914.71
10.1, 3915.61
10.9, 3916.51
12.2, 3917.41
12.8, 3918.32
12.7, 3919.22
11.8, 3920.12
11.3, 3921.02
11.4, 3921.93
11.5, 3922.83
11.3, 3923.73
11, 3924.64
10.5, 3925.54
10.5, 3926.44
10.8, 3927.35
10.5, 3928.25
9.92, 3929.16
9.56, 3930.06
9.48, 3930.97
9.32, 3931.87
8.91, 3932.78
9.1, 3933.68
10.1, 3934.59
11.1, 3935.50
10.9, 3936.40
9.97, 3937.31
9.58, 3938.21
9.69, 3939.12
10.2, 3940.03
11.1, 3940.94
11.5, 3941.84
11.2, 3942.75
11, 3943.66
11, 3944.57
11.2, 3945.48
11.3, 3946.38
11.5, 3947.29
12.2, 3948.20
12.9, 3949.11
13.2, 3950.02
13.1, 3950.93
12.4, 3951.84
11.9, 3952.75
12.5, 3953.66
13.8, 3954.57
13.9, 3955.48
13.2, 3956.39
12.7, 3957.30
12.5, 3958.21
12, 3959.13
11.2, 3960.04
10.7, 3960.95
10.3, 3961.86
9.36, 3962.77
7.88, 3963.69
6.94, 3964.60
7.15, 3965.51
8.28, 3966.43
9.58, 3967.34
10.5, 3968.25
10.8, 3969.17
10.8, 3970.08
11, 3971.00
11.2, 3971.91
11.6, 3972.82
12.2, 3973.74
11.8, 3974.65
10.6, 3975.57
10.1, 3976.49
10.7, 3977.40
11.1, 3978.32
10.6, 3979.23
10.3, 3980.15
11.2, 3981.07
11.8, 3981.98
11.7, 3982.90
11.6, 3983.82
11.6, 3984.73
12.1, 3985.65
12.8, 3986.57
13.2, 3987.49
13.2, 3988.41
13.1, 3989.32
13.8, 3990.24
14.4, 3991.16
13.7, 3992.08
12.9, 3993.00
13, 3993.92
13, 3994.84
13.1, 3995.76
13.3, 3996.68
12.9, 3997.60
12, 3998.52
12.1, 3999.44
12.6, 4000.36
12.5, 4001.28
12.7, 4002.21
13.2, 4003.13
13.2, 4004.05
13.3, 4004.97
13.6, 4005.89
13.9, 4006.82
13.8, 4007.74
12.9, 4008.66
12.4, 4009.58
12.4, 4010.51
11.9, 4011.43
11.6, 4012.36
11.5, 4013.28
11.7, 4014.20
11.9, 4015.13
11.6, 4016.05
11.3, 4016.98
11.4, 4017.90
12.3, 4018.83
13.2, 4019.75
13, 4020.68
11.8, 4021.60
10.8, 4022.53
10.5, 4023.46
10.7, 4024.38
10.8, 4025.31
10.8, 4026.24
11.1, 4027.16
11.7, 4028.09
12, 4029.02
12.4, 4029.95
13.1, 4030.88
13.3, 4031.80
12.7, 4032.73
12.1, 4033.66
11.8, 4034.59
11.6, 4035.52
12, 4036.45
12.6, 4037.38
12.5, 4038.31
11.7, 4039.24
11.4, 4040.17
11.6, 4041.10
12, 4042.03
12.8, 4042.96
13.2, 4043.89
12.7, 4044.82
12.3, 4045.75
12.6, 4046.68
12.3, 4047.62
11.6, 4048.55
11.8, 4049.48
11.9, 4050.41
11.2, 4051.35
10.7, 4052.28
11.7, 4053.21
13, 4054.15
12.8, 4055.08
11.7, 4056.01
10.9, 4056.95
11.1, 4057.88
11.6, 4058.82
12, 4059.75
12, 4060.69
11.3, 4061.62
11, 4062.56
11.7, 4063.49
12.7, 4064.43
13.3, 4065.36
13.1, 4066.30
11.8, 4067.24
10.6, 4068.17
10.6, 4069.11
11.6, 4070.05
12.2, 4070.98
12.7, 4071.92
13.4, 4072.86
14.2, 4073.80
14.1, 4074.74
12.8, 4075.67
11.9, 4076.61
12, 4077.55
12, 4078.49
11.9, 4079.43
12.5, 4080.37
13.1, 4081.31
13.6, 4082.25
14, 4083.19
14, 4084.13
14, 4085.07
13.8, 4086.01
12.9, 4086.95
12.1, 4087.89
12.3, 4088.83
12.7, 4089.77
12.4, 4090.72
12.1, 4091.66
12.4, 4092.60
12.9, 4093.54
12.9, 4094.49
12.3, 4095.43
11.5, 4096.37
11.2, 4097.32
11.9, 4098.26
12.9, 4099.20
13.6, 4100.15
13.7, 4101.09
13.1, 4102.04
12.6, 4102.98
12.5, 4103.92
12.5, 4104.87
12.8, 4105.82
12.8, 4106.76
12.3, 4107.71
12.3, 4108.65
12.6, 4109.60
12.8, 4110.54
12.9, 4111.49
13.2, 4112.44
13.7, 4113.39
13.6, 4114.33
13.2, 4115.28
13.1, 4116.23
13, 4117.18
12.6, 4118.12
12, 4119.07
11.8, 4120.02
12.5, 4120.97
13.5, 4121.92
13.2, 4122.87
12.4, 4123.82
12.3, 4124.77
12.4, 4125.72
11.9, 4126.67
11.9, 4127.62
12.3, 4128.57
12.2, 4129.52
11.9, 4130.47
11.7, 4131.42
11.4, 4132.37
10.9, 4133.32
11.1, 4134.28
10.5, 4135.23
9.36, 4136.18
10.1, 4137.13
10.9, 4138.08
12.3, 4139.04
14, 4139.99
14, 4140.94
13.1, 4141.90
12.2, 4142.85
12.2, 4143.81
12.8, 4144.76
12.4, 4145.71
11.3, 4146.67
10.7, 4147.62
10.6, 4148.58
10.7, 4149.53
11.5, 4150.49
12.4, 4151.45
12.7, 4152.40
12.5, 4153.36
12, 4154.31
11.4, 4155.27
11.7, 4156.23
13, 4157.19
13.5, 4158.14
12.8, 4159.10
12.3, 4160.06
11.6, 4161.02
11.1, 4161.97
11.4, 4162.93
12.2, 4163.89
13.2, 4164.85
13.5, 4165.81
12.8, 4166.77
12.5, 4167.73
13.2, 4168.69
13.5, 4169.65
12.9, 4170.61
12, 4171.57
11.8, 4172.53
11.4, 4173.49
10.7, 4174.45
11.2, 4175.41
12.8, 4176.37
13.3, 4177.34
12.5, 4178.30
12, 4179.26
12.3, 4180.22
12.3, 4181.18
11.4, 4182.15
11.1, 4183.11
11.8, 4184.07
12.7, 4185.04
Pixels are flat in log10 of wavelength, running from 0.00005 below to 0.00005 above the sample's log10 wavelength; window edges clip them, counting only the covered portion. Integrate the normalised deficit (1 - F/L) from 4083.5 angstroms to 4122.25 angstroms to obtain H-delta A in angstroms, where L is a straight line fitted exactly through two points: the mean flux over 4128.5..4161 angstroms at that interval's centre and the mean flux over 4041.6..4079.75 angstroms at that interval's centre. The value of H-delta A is -2.44 angstroms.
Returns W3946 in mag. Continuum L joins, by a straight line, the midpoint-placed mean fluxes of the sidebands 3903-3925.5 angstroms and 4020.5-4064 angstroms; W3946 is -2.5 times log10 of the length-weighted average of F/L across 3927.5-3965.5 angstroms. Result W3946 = 0.09 mag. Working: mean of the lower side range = 11.9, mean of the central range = 11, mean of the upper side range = 11.9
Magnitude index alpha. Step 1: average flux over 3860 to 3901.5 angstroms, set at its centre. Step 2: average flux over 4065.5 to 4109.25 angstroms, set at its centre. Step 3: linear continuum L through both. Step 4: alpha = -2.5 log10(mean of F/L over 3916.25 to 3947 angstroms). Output 0.14 mag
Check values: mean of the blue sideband 12.1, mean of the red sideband 12.6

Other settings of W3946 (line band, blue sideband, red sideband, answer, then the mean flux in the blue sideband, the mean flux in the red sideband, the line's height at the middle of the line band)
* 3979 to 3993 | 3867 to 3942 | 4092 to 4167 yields -0.04 mag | 11.7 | 12.3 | 11.9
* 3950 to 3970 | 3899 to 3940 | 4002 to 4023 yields 0.07 mag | 11.2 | 12.4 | 11.7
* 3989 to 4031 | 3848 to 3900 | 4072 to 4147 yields -0.01 mag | 12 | 12.5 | 12.3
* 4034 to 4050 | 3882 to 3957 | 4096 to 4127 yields 0.01 mag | 11.6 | 12.7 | 12.3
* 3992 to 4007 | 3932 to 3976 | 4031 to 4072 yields -0.13 mag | 11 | 12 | 11.5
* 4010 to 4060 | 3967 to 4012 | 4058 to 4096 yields 0.04 mag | 12.2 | 12.5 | 12.4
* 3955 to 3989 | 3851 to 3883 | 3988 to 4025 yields 0.13 mag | 12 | 12.5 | 12.4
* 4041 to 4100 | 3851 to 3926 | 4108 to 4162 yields -0.02 mag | 11.9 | 12.2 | 12.1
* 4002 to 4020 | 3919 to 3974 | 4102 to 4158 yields -0.10 mag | 10.9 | 12.2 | 11.4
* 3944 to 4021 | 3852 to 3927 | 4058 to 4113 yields 0.03 mag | 11.9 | 12.5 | 12.2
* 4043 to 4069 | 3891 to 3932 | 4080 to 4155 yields 0.02 mag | 11.8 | 12.4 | 12.2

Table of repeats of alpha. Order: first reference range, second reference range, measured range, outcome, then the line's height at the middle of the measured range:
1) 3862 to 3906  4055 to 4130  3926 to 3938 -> 0.21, 12.1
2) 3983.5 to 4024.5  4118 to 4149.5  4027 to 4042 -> 0.03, 12.4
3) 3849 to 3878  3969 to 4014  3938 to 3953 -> 0.06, 12.2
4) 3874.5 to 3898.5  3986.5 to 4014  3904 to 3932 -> 0.08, 12.3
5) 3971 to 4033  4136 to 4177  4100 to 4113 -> -0.06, 12.1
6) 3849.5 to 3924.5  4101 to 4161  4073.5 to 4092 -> -0.06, 12.2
